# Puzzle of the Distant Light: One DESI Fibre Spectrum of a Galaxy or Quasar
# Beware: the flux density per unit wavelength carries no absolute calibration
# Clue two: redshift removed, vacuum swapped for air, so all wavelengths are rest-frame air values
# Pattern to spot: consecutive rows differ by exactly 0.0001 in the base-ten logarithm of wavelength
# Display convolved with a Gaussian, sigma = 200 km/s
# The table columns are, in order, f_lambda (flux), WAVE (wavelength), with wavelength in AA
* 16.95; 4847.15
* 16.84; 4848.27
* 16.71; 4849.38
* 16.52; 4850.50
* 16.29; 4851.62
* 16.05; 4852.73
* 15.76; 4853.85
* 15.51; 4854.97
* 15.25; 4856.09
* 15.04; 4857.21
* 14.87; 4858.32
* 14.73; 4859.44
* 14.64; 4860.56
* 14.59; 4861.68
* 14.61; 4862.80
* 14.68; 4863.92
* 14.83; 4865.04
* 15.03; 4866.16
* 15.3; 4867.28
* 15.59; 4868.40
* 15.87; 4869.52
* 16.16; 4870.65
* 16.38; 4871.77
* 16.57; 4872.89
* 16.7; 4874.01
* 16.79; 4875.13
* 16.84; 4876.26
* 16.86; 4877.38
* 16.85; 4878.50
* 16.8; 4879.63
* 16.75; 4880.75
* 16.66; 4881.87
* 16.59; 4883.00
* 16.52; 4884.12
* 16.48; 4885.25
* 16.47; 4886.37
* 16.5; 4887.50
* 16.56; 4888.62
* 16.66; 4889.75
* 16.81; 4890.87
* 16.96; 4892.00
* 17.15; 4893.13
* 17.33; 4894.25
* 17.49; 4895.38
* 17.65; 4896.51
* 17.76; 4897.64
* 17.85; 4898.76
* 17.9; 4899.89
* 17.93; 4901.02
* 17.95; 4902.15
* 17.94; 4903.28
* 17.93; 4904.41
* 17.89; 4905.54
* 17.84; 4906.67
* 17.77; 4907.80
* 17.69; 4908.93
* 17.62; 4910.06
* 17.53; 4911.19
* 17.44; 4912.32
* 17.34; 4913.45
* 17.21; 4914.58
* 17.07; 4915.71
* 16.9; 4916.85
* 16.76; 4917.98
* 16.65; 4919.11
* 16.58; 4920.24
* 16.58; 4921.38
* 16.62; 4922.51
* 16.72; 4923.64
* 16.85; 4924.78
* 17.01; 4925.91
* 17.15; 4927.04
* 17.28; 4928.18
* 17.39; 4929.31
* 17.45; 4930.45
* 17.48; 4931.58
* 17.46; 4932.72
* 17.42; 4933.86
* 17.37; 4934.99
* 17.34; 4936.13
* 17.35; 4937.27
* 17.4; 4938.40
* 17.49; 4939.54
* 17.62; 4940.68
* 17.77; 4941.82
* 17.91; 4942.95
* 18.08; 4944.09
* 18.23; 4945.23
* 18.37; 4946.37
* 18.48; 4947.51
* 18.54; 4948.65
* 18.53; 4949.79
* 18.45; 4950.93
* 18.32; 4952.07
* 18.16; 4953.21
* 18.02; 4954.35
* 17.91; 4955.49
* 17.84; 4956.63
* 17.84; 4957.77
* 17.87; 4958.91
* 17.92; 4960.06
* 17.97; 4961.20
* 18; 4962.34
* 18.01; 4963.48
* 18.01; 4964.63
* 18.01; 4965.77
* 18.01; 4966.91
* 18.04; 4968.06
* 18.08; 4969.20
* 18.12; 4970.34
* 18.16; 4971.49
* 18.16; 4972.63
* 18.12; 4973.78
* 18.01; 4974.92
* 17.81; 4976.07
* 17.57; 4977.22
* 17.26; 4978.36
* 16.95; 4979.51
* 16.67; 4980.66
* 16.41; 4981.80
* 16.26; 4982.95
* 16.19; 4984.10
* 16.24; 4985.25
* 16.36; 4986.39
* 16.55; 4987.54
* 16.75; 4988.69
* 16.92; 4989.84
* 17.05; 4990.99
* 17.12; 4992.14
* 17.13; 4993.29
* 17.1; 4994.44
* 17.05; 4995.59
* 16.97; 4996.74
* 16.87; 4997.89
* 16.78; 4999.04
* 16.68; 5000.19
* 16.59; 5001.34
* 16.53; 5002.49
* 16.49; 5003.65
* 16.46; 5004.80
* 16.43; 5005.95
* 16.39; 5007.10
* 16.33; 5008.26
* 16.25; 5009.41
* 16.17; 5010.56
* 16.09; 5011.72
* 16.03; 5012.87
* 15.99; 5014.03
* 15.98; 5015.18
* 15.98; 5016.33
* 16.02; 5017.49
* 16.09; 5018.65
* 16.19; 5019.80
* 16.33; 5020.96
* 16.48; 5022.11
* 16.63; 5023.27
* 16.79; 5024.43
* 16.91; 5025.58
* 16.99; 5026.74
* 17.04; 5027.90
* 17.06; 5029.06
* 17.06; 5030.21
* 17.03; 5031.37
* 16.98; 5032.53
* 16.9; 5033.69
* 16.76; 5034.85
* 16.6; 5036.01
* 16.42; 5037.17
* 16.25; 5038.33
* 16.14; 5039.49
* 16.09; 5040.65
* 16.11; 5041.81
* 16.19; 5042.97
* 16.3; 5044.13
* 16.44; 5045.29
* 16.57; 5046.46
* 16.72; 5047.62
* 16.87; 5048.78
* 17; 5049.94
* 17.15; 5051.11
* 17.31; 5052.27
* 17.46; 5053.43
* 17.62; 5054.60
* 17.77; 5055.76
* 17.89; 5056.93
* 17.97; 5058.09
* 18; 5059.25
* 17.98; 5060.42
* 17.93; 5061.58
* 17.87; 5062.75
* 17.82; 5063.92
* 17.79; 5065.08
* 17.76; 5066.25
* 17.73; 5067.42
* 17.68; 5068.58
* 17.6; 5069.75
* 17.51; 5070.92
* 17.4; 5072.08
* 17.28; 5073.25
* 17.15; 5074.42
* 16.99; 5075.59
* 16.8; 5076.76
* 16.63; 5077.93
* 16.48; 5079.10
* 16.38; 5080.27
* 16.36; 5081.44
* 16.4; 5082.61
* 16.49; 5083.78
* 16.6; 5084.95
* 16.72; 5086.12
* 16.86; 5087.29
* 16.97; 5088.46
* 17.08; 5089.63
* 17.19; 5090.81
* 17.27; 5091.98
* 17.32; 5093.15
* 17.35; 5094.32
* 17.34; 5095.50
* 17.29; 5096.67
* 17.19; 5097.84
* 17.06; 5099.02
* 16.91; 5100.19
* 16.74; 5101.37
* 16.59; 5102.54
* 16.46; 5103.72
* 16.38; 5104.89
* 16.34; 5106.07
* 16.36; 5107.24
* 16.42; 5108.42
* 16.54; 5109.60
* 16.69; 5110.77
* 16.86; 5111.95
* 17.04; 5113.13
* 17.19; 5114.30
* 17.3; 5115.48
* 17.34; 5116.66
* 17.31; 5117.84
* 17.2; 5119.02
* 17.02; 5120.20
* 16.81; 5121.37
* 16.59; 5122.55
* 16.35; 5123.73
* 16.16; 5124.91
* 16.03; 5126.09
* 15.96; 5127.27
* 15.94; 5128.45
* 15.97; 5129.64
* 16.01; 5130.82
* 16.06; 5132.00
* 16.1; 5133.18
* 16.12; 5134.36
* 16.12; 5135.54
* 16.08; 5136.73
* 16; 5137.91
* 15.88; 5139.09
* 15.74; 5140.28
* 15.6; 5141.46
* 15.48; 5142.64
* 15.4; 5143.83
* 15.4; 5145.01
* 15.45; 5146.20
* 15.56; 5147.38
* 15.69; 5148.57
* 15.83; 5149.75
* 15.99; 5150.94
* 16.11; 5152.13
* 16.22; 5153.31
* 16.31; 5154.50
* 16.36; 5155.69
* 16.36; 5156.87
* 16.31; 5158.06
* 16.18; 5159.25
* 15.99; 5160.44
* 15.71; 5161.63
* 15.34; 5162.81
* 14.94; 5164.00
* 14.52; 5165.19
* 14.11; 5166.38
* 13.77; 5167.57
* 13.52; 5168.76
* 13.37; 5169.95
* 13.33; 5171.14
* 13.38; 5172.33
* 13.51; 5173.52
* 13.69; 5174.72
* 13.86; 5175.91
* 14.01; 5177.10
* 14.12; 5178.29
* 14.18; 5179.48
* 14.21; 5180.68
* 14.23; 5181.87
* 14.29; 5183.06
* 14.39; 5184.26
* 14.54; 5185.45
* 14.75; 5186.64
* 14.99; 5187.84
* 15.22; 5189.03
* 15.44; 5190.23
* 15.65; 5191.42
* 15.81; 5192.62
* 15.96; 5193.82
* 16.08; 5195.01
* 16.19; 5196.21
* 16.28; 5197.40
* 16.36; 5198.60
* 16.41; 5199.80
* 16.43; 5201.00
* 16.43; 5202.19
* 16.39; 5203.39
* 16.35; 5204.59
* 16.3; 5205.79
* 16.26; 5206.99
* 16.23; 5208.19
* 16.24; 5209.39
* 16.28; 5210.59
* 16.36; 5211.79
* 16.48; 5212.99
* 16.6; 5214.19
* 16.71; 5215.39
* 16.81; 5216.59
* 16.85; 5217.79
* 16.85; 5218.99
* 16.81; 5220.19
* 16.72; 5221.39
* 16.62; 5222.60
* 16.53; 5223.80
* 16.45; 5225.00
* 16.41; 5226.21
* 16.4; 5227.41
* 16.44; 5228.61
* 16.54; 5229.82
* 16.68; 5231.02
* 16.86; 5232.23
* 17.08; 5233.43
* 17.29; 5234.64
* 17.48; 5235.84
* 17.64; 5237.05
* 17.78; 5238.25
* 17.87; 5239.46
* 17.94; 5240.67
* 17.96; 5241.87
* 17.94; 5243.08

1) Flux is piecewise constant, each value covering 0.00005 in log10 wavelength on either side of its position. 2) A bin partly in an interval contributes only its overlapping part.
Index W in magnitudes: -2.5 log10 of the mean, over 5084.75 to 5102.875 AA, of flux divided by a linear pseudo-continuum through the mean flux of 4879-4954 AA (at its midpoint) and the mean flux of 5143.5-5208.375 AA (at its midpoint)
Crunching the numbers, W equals -0.073 mag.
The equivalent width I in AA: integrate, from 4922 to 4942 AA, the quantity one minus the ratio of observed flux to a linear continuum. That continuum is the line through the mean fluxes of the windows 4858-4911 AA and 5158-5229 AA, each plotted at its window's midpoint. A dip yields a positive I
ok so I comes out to -1.0 AA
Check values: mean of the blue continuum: 16.6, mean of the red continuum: 15.5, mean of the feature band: 17.3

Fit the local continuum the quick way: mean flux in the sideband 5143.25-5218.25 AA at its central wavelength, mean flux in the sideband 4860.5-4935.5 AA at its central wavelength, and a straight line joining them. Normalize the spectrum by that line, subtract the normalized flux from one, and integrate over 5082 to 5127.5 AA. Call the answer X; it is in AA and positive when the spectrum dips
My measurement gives -2.9 AA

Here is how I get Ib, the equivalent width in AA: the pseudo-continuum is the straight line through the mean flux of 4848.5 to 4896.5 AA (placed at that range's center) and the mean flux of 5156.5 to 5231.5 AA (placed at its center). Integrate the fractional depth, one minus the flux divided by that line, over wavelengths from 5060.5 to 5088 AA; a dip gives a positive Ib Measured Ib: -2.4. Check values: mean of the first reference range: 16.1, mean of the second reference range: 15.6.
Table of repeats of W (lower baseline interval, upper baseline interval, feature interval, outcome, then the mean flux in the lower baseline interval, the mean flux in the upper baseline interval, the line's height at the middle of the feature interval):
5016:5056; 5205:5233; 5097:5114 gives -0.005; 16.7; 16.5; 16.6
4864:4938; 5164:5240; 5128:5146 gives 0.011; 17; 15.7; 16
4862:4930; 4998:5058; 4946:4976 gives -0.085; 16.9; 16.6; 16.7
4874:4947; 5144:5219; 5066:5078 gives -0.075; 17.3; 15.4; 16.2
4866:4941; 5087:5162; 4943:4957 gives -0.081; 17.1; 16.4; 16.9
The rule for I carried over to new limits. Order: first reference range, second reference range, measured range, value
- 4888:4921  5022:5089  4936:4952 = -0.7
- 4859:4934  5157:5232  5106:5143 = -1.3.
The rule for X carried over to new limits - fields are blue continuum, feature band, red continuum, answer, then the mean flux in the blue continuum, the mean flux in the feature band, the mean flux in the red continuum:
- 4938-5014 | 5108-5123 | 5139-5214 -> -0.9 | 17.3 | 17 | 15.4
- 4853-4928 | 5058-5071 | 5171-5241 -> -1.2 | 16.6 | 17.8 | 15.9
